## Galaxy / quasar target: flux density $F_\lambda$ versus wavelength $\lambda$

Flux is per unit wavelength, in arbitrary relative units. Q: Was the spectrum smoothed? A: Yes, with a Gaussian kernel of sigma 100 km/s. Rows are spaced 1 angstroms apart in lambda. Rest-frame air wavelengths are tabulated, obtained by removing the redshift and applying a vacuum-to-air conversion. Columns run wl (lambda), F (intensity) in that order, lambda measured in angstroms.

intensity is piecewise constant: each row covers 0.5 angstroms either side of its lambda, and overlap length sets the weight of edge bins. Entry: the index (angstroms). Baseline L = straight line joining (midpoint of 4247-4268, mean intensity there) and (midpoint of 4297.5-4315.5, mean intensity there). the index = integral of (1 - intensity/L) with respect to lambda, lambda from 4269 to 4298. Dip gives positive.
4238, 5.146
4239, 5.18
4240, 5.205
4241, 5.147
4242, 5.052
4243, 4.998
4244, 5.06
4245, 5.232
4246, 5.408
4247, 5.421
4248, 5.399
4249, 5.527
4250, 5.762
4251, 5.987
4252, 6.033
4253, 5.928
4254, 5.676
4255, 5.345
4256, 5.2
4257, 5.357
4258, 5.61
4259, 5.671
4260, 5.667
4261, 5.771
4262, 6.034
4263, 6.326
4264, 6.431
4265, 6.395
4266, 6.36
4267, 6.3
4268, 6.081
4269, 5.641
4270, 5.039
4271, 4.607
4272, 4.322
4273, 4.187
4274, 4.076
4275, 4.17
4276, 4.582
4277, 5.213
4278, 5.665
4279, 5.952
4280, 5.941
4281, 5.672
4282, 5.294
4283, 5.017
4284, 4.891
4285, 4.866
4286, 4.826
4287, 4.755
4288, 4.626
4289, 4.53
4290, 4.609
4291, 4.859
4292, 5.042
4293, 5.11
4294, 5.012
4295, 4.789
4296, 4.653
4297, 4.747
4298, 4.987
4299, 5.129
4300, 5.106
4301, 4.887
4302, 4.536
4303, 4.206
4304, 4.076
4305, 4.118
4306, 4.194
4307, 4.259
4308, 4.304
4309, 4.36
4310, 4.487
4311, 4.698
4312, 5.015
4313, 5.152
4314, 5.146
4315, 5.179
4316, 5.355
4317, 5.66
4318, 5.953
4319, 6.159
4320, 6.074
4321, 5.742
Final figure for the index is 1.6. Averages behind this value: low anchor 5.83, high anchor 4.66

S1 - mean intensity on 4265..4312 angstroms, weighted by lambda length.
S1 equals 4.9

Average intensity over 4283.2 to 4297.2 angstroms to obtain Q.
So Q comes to 4.81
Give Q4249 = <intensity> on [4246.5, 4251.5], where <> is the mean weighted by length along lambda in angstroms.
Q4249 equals 5.62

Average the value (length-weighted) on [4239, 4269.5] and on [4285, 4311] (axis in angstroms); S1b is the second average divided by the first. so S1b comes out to 0.82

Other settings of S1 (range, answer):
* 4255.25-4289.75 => 5.32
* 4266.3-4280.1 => 5.12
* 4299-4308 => 4.46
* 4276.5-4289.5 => 5.17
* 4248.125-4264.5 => 5.76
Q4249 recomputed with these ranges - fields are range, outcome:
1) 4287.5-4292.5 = 4.73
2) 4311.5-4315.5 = 5.12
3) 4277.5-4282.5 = 5.7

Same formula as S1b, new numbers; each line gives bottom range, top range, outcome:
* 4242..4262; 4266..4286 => 0.93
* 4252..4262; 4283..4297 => 0.86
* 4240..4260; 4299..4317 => 0.86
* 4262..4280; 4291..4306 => 0.87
